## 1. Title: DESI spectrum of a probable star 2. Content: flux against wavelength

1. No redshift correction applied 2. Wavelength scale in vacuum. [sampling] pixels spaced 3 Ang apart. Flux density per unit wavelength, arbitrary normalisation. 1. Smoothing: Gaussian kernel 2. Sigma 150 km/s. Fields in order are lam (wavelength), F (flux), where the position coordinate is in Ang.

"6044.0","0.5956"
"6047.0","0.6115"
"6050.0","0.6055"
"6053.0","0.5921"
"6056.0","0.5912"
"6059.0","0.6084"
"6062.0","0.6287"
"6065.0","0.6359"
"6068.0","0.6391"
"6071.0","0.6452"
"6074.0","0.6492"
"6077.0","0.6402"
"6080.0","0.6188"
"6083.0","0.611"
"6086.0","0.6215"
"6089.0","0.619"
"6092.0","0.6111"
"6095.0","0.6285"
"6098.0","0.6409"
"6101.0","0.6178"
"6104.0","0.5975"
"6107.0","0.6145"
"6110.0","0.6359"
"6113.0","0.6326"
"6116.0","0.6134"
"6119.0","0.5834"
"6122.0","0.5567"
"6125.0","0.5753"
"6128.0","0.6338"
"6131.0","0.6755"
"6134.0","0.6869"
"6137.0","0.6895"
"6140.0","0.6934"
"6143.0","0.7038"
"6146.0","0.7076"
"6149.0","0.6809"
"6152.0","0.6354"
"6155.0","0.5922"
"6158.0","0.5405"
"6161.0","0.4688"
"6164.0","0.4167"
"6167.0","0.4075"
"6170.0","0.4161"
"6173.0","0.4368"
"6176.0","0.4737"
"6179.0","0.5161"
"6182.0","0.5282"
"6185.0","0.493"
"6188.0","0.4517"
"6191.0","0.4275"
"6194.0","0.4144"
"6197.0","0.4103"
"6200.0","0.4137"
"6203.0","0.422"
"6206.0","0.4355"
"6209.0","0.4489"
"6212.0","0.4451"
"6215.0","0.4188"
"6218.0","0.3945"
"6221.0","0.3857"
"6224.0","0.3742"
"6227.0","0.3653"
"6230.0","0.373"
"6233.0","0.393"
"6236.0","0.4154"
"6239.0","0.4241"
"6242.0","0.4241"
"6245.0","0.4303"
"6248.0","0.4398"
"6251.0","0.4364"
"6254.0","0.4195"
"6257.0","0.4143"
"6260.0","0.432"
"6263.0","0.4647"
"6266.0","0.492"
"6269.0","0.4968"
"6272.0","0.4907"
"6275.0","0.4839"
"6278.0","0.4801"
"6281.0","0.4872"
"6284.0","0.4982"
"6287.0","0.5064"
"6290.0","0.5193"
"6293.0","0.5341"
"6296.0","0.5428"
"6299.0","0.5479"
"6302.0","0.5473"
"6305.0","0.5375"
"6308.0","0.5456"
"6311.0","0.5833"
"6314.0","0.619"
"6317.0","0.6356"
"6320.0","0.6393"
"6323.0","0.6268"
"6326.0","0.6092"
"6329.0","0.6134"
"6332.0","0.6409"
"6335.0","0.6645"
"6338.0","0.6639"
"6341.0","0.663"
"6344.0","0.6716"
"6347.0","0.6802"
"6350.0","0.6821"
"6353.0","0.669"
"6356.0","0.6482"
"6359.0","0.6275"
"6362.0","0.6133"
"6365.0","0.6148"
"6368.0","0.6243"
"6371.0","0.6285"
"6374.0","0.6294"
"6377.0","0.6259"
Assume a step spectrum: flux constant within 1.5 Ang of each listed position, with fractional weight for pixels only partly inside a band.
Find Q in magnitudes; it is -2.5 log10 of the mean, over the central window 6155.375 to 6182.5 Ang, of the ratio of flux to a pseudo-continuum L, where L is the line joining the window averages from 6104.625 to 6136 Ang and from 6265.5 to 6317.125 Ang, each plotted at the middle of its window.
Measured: 0.26 mag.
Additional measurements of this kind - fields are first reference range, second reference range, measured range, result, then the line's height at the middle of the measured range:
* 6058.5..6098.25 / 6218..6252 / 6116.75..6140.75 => -0.144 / 0.556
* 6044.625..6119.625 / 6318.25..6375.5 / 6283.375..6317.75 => 0.160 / 0.639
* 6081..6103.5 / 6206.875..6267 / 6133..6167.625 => -0.122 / 0.54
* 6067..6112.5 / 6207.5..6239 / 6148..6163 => -0.115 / 0.516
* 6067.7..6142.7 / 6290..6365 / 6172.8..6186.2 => 0.254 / 0.625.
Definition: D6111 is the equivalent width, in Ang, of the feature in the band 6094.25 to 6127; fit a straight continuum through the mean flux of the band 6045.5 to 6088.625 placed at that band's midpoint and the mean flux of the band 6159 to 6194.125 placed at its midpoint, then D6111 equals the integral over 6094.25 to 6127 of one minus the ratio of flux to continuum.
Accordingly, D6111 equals -3.1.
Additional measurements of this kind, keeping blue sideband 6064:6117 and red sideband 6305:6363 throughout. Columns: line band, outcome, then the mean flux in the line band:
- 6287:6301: 2.2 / 0.533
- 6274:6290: 3.5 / 0.494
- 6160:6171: 3.5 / 0.426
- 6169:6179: 2.8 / 0.455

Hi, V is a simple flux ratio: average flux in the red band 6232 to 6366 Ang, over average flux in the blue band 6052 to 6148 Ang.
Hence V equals 0.9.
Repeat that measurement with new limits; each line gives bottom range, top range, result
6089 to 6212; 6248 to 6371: 1.02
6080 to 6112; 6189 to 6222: 0.68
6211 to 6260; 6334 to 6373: 1.58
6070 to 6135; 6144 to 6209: 0.79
